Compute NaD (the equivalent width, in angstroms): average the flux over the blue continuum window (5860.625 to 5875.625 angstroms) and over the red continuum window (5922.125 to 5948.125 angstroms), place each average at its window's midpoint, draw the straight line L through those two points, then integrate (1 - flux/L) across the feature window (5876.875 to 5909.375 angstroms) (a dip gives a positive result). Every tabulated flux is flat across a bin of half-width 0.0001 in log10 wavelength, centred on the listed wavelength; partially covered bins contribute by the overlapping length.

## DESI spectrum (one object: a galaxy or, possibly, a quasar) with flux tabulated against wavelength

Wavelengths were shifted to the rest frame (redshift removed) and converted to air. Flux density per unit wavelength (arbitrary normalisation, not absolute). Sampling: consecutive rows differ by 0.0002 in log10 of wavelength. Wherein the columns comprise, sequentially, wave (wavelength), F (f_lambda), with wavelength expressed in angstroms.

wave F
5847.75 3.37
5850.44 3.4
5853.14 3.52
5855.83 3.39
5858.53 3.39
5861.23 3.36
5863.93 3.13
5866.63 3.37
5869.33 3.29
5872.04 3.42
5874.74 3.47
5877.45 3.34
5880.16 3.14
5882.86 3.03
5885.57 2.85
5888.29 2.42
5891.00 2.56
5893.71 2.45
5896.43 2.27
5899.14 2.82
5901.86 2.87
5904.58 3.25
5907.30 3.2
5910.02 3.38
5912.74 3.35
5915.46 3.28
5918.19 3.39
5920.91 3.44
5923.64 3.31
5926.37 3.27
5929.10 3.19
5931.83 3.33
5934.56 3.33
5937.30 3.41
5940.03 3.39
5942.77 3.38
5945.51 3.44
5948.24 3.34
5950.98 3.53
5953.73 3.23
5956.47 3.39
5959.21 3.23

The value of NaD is 4.74 angstroms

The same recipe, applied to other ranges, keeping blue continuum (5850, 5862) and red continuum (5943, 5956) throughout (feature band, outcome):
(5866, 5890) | 1.9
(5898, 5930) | 1.5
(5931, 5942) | 0.1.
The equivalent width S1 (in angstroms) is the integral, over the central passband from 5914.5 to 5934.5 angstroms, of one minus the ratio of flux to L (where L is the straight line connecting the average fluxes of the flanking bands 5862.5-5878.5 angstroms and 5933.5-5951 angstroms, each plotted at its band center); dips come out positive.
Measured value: 0.4 angstroms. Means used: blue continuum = 3.34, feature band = 3.32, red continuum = 3.39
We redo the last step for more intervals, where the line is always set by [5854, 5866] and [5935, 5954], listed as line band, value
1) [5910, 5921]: 0.0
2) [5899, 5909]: 0.9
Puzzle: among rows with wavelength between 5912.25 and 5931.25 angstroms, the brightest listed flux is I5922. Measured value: 3.44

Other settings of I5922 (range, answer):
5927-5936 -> 3.33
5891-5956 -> 3.53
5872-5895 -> 3.47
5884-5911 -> 3.38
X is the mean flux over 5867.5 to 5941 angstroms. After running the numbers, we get 3.13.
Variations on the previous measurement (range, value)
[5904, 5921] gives 3.32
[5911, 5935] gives 3.32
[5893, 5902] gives 2.58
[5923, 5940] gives 3.31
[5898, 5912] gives 3.12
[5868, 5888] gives 3.18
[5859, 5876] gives 3.34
